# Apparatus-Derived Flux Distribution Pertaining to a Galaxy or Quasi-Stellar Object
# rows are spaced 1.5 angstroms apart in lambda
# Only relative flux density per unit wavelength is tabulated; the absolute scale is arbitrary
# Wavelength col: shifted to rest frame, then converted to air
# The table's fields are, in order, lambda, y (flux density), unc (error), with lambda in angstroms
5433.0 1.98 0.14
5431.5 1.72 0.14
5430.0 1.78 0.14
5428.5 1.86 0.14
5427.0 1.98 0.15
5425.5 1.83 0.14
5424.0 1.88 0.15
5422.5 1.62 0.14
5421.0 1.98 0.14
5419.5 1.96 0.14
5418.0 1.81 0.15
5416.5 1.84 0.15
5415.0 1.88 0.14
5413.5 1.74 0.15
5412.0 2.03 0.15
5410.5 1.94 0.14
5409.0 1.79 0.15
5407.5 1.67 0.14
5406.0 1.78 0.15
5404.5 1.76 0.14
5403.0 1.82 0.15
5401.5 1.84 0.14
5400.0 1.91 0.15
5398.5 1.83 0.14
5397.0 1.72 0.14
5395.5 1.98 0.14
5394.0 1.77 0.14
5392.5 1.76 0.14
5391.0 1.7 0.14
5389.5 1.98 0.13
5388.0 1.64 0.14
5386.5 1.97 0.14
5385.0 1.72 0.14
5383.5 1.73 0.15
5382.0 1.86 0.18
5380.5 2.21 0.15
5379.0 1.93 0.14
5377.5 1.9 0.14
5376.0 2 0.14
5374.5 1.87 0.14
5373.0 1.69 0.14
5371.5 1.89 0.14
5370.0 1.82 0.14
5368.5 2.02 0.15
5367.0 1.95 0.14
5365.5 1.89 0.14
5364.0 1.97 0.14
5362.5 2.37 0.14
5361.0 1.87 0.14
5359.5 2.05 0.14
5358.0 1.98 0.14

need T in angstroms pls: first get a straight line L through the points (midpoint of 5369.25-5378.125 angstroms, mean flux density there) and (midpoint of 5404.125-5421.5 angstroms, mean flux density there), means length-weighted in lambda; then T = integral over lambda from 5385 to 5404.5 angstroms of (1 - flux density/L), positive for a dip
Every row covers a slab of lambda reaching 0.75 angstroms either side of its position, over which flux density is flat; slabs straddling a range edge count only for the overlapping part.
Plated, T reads 0.4 angstroms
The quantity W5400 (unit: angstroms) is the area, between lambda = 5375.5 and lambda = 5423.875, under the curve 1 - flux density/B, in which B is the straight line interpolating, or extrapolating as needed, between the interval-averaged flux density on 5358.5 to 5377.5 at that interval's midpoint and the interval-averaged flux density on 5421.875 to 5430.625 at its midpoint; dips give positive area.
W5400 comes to 0.95 angstroms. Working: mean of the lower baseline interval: 1.95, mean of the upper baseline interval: 1.83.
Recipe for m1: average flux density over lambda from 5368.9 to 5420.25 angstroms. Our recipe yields 1.85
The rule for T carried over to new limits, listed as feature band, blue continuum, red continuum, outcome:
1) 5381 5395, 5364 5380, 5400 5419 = 0.5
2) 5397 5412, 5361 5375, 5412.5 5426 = 0.4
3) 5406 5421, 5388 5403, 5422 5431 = -0.2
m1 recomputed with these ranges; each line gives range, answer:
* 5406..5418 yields 1.84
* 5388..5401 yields 1.82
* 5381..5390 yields 1.82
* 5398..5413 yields 1.84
